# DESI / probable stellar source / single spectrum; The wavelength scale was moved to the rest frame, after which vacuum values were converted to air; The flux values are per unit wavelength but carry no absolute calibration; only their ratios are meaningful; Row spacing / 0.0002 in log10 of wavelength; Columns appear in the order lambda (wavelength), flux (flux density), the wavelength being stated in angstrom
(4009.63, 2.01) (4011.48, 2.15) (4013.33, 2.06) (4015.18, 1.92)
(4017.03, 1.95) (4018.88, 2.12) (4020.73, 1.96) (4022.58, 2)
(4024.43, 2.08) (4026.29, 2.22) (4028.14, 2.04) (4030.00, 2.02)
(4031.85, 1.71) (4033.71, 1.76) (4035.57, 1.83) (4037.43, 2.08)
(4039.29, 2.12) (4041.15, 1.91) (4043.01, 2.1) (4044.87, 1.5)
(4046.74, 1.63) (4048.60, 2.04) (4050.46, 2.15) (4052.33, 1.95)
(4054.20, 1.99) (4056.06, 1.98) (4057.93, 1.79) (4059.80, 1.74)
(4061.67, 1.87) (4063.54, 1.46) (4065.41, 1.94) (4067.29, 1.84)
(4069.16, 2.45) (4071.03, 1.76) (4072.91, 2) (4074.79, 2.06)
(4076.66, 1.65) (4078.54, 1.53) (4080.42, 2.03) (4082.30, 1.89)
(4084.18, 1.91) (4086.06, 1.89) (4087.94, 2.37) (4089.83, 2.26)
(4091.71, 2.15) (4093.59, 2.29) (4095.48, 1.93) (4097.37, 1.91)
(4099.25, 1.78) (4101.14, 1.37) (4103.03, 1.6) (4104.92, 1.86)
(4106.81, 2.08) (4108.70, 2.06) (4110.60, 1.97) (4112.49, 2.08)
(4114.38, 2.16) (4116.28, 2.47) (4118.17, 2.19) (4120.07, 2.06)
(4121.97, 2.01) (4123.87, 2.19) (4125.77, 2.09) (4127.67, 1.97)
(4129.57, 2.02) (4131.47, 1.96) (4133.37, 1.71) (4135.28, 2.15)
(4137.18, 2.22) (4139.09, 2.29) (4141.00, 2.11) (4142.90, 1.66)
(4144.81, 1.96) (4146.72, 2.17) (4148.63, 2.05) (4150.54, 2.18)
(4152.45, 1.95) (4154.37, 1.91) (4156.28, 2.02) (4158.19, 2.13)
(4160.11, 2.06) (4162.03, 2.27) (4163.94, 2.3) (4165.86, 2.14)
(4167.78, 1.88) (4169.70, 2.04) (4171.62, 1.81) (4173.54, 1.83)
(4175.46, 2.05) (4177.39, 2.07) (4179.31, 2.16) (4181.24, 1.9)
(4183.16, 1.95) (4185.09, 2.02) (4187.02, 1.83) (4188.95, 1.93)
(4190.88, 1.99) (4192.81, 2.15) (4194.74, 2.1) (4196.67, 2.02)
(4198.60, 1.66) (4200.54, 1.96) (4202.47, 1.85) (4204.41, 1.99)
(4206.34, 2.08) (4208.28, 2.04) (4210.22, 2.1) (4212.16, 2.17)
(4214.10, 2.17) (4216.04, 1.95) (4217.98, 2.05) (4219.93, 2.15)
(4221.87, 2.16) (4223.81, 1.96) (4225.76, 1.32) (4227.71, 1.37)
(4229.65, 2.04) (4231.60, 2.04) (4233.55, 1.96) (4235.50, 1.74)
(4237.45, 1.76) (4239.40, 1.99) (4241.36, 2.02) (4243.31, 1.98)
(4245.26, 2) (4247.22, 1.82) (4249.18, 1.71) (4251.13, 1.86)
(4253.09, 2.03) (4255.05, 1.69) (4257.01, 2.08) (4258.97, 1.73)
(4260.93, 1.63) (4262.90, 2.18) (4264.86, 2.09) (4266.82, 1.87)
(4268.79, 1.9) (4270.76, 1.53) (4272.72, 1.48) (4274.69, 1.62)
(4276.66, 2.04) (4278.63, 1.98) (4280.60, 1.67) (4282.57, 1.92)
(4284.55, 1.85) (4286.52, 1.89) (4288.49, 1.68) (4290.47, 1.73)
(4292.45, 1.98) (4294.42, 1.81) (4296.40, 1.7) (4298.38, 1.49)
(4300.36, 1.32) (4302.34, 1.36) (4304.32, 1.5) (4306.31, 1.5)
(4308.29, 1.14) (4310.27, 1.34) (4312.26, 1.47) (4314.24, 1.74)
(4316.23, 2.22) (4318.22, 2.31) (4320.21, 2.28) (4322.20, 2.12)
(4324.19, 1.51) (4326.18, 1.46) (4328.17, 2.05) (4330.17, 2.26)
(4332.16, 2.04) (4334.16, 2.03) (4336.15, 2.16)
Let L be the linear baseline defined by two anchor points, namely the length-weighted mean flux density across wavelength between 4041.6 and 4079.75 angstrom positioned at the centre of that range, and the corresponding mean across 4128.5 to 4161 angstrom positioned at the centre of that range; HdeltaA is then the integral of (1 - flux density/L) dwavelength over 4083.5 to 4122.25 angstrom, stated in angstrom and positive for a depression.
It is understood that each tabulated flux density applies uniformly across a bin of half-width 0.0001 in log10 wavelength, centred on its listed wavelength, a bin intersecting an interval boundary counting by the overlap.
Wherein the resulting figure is -1.3 angstrom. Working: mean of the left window 1.87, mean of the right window 2.03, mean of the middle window 2.02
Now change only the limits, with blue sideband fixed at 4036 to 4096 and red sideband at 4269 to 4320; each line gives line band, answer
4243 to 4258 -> -1.22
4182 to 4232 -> -4.64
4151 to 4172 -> -2.42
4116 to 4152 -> -3.74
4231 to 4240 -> -0.63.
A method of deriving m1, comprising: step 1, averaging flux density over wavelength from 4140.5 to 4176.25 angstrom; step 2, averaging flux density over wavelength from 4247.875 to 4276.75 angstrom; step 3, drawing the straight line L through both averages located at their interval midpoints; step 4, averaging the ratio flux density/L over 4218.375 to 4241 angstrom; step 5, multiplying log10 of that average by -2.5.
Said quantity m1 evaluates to 0.009 mag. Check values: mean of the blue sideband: 2.03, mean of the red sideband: 1.82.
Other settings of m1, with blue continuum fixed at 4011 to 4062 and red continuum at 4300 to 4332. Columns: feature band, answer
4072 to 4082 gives 0.04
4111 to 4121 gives -0.15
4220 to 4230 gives 0.01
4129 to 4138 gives -0.07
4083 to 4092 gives -0.11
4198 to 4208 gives -0.06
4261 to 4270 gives -0.10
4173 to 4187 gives -0.08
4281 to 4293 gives -0.04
